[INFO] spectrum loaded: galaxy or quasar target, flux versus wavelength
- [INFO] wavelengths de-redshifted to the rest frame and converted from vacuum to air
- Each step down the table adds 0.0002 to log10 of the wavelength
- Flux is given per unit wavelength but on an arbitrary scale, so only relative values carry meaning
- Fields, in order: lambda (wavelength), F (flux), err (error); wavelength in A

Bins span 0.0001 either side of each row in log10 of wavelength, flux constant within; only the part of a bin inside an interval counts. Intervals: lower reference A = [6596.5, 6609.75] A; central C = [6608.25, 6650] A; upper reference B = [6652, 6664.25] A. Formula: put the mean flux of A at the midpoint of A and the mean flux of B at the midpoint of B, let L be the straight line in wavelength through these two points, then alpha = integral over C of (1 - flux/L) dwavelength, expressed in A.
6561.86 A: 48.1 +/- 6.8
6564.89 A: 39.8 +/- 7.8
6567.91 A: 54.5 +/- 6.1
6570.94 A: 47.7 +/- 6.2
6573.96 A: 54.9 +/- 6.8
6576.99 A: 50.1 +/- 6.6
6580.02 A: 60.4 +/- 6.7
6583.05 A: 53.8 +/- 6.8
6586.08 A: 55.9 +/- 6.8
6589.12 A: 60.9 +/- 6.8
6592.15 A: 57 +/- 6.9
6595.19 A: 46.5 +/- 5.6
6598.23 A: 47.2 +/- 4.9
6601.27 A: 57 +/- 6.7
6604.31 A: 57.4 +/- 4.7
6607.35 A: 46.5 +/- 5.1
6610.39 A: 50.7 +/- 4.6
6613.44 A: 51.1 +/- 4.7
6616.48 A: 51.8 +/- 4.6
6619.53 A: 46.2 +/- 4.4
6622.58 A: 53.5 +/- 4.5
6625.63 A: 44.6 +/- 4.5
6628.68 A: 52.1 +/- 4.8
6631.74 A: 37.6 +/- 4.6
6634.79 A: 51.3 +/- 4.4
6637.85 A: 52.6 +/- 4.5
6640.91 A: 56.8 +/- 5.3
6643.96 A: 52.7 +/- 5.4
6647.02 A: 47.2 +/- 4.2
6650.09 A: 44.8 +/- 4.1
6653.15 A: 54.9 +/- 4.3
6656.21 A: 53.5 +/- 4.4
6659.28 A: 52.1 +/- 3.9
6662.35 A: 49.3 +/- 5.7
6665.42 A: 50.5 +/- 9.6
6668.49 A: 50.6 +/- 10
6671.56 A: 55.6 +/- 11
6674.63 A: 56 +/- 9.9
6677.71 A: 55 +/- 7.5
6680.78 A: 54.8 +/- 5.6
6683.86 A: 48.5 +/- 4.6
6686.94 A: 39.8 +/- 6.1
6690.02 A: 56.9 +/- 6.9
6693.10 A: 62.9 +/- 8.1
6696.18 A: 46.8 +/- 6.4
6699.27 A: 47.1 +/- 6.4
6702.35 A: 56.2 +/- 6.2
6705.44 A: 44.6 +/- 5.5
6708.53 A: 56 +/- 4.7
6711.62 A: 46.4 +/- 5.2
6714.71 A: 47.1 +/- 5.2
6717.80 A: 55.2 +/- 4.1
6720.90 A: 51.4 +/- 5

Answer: 2.0 A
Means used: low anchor 51.9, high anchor 52.3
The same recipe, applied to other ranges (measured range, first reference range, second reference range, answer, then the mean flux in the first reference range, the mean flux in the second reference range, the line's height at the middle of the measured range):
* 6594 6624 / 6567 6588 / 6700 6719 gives 1.3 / 54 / 50.7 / 53.2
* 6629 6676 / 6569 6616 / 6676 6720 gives 0.9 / 53.1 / 51.3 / 52.1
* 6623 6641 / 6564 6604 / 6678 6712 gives 1.2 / 53.1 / 51.2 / 52.3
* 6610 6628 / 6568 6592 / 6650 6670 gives 1.2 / 54.9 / 51.2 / 53.1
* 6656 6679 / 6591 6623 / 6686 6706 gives -0.7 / 51.2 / 51.2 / 51.2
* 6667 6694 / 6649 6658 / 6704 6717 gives -1.5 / 51.4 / 49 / 50.3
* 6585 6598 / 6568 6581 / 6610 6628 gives -0.6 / 53.1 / 49.7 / 51.8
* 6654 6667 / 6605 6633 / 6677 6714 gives -0.4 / 48.6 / 51.1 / 49.9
